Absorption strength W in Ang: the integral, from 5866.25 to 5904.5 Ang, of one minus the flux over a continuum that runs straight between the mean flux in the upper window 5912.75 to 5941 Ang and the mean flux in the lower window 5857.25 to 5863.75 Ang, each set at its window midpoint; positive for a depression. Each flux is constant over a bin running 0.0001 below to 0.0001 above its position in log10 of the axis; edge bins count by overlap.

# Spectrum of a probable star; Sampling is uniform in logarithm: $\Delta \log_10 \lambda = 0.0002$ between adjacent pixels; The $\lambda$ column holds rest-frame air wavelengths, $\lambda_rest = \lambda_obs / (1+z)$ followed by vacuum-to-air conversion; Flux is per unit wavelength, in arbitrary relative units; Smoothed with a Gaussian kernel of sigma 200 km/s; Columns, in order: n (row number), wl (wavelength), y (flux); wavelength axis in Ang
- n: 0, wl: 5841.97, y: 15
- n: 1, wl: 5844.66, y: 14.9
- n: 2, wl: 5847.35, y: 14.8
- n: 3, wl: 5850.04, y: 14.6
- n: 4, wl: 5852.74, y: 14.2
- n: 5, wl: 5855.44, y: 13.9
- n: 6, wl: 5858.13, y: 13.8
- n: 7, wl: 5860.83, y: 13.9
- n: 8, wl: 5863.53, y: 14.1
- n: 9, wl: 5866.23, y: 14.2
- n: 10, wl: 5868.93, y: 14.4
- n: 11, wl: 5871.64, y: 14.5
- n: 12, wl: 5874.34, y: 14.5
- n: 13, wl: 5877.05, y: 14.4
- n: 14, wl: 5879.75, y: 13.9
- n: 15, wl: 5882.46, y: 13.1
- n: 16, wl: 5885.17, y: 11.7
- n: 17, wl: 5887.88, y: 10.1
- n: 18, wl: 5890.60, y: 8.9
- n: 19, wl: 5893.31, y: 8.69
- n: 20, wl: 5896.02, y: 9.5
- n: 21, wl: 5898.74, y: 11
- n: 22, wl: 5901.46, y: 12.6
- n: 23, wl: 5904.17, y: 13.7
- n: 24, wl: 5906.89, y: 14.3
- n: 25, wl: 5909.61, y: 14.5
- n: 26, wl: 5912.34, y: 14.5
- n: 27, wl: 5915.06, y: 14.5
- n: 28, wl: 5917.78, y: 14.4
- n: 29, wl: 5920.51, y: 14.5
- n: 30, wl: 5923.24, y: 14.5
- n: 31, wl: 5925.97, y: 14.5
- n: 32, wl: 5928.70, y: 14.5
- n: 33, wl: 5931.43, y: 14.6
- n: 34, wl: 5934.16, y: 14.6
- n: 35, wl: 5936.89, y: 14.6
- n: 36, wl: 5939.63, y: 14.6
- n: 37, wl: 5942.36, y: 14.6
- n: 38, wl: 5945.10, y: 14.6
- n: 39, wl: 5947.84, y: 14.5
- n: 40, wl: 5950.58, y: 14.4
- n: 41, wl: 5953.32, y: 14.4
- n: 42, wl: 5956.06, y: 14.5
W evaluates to 5.1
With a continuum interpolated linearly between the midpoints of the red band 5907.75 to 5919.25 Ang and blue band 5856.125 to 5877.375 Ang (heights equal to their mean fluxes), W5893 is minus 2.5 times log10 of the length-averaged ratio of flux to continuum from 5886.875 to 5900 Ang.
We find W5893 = 0.44 mag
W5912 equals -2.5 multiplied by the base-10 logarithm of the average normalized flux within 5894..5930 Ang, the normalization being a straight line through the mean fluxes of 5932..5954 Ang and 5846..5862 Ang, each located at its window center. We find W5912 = 0.07 mag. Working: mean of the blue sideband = 14.2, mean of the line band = 13.5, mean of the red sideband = 14.5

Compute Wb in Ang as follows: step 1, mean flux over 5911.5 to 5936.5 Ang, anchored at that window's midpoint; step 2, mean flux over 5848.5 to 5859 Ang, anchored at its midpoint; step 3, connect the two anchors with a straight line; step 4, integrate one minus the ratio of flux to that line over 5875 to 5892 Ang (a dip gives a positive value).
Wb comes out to 2.61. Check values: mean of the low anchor 14.2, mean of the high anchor 14.5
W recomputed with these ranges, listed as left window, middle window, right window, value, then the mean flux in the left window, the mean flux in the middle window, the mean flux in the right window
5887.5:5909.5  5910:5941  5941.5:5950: -3.27 Ang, 11.3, 14.5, 14.5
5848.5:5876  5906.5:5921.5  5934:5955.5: -0.05 Ang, 14.2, 14.5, 14.5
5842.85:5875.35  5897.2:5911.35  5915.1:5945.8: 1.23 Ang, 14.3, 13.2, 14.5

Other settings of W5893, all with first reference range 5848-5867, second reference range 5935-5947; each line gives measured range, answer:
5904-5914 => 0.01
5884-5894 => 0.40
